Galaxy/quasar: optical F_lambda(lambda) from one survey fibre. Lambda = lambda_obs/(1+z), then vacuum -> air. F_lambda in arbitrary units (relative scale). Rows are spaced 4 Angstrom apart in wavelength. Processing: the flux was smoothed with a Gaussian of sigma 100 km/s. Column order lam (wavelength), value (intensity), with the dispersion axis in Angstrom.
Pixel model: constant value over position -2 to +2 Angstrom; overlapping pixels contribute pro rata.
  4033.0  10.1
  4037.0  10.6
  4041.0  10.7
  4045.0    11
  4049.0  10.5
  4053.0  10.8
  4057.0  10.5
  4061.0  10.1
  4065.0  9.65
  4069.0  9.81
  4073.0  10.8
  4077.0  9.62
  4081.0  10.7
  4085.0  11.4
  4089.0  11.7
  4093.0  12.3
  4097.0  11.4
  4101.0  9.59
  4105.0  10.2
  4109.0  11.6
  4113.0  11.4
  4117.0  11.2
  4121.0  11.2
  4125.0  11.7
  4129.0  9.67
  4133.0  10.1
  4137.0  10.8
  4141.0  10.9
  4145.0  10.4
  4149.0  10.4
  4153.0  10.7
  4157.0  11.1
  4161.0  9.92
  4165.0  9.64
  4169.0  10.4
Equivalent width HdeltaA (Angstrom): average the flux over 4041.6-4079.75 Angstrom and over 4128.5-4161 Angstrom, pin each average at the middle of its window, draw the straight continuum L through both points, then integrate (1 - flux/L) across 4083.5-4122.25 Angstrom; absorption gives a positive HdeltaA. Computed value -2.88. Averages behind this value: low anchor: 10.3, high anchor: 10.5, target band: 11.2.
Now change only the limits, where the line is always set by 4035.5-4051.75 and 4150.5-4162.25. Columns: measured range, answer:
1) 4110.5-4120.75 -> -0.6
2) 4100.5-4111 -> 0.1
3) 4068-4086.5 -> 0.3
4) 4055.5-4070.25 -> 0.9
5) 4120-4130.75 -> -0.2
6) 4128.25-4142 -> 0.3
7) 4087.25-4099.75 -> -1.2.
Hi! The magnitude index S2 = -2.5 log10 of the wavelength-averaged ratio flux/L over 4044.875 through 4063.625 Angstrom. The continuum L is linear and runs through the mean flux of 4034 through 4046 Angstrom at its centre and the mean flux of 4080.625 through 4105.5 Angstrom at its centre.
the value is 0.03 mag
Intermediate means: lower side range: 10.7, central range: 10.5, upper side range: 11.1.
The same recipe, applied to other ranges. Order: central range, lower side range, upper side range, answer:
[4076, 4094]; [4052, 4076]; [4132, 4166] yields -0.089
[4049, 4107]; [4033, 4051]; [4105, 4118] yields 0.034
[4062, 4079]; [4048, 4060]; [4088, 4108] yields 0.080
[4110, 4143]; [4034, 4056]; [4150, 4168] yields -0.046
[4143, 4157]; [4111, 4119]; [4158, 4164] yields -0.024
